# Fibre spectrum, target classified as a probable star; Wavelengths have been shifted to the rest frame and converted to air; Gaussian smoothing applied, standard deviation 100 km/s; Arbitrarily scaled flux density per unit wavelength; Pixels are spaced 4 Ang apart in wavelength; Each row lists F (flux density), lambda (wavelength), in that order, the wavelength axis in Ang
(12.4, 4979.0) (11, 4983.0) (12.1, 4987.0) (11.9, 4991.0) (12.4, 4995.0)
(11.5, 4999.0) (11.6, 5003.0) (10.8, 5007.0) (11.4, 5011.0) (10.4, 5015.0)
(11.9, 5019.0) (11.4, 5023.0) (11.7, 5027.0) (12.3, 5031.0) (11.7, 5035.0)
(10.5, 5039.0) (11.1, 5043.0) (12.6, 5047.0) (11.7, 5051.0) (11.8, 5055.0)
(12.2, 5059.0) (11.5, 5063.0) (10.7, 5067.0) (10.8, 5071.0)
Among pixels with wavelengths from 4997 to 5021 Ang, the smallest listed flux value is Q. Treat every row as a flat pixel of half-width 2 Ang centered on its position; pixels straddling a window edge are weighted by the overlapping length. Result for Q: 10.4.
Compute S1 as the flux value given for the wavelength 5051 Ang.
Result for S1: 11.7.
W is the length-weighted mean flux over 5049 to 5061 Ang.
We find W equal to 11.9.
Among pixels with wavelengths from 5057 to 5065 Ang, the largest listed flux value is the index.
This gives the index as 12.2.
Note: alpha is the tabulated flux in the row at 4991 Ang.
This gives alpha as 11.9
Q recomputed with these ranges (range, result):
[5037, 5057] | 10.5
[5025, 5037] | 11.7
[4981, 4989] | 11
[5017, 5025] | 11.4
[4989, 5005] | 11.5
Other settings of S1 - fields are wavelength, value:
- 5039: 10.5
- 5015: 10.4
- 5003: 11.6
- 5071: 10.8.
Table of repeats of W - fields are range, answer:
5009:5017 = 10.9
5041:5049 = 11.8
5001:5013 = 11.3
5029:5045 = 11.4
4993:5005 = 11.8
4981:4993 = 11.7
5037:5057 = 11.5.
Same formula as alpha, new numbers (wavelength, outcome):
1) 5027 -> 11.7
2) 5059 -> 12.2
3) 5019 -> 11.9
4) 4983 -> 11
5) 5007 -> 10.8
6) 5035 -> 11.7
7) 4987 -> 12.1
